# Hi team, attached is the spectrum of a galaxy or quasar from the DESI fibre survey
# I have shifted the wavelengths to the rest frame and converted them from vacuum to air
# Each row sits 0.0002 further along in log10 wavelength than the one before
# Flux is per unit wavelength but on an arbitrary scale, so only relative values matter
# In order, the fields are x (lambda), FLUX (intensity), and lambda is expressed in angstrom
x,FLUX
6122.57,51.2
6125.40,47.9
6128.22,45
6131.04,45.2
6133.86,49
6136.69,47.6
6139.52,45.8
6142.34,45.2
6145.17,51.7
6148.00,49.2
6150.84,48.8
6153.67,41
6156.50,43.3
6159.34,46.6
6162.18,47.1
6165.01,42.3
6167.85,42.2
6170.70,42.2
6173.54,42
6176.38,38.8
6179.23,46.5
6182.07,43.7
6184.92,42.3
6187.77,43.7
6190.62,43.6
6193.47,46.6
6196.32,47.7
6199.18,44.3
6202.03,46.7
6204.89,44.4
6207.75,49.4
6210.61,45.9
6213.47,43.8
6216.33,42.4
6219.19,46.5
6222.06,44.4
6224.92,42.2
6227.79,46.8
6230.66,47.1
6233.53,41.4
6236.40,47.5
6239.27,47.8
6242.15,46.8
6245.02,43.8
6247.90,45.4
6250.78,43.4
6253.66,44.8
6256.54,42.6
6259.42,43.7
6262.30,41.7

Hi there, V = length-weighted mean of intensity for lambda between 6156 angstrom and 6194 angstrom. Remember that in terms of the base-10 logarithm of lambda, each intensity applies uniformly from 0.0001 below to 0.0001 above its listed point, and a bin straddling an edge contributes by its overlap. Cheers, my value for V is 43.6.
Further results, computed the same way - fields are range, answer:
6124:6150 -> 47.4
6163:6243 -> 44.6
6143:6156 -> 47.2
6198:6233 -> 45.2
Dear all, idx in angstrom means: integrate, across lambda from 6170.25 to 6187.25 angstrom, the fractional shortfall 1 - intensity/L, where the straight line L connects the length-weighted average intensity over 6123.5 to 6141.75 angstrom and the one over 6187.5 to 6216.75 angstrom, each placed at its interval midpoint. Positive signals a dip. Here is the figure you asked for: 1.2 angstrom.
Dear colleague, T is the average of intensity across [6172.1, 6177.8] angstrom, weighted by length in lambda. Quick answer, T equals 40.4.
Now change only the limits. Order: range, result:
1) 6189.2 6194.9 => 45.1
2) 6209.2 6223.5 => 44.6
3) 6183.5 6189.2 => 43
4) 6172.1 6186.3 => 42.7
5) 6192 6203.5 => 46.3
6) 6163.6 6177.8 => 41.5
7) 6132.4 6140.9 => 47.4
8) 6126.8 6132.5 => 45.2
